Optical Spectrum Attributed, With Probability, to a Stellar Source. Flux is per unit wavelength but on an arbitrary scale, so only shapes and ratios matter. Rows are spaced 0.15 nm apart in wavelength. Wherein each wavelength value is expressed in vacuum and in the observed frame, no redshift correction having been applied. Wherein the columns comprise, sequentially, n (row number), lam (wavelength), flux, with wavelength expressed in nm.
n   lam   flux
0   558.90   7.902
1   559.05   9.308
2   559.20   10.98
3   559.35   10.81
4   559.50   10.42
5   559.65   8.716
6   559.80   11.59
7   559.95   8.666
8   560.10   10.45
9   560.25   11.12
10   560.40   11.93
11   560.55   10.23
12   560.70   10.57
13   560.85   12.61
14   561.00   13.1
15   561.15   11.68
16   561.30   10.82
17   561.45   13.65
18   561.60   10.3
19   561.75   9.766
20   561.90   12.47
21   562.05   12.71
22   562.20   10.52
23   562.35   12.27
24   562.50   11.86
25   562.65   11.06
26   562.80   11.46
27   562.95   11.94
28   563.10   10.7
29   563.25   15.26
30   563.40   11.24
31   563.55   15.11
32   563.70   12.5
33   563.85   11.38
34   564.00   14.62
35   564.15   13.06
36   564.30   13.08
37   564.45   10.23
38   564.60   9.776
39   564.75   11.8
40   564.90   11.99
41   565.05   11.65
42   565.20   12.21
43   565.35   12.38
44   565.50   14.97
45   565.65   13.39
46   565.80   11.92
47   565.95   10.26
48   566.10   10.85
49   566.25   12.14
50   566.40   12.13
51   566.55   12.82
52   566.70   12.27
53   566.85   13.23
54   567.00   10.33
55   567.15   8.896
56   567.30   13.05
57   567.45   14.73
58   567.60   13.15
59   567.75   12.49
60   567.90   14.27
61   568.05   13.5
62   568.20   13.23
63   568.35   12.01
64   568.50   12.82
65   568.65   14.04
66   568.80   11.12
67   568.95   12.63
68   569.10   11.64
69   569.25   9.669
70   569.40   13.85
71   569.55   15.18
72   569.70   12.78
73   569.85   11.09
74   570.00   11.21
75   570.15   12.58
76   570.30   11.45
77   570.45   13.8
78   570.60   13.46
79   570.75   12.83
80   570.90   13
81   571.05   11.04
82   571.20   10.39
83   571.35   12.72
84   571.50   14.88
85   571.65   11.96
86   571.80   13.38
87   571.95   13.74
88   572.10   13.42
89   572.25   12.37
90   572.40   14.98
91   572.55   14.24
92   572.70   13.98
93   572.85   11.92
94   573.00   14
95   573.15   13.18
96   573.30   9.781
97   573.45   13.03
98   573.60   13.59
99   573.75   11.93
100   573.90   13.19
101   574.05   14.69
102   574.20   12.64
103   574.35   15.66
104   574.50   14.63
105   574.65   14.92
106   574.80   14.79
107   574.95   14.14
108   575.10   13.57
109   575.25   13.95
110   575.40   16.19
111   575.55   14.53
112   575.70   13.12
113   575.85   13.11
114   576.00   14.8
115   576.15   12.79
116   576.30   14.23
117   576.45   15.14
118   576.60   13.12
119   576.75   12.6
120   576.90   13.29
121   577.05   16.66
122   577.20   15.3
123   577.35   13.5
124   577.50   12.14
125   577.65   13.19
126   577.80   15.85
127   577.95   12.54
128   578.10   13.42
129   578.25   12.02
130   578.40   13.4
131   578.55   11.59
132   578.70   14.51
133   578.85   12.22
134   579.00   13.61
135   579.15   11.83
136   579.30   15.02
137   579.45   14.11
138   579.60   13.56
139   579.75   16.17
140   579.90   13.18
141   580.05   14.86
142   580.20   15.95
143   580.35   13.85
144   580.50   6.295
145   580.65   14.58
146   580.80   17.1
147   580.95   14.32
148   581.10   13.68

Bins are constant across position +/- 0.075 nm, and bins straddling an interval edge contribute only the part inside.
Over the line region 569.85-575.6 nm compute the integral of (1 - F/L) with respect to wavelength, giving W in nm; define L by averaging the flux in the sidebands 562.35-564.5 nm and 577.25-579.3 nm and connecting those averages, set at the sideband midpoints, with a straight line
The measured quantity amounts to -0.17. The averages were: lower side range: 12.4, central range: 13.3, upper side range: 13.2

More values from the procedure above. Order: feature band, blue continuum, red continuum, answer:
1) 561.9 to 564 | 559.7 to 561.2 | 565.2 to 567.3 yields -0.13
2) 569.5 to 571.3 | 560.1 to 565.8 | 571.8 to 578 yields 0.10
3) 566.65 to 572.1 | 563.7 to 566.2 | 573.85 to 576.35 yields 0.18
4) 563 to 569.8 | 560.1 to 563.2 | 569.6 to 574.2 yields -0.17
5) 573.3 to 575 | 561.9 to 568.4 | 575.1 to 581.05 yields -0.05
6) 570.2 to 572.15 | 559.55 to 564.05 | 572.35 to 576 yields 0.07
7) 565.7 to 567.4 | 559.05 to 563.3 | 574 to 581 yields 0.06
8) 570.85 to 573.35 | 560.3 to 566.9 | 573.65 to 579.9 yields 0.05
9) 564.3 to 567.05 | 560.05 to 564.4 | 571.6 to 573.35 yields 0.09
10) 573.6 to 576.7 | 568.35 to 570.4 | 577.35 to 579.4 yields -0.28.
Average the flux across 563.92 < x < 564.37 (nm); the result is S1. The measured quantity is 13.6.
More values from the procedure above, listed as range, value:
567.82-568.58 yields 13.2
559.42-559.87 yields 10.2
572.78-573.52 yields 12.4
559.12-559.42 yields 10.9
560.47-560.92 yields 11.1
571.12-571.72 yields 12.5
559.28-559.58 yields 10.6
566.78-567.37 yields 11.3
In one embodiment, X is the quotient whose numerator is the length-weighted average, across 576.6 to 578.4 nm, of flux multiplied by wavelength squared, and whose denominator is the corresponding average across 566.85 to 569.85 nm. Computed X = 1.12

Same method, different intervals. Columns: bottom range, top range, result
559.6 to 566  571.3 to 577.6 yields 1.21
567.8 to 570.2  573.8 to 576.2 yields 1.15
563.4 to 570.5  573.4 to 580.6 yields 1.15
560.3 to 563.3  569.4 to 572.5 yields 1.13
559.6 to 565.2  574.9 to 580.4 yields 1.25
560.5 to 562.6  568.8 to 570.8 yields 1.10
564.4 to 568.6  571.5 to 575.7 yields 1.14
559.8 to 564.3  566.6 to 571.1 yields 1.08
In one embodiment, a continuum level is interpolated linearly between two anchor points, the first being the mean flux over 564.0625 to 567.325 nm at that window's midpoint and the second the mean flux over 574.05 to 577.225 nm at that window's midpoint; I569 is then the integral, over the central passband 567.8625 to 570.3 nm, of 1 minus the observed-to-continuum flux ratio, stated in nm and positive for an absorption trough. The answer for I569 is 0.03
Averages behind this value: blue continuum 11.9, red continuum 14.2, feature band 12.5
